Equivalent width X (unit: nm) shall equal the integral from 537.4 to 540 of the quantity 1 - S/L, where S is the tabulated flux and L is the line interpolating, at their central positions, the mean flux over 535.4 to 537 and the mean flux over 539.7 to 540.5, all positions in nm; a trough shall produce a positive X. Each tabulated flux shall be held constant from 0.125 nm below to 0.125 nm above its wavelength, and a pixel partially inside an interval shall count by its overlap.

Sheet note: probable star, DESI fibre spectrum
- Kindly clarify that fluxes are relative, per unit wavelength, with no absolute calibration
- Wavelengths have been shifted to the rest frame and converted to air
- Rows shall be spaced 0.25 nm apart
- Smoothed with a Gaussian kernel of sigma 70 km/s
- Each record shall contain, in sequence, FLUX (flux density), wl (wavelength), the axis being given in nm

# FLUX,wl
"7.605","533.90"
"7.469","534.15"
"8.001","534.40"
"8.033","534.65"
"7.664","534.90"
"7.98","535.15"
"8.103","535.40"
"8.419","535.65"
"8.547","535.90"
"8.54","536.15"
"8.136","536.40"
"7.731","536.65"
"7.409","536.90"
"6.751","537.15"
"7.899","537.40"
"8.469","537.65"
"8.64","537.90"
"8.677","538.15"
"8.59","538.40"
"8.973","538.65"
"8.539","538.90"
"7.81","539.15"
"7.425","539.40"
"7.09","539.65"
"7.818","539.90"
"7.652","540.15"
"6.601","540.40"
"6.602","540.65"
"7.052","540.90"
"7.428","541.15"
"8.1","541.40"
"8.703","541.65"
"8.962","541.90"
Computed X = -0.19 nm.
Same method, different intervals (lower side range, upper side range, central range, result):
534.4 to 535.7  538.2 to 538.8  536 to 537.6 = 0.114 nm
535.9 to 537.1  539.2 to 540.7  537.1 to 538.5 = -0.102 nm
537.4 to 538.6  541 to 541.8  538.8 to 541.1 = 0.247 nm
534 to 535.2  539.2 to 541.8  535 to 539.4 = -0.288 nm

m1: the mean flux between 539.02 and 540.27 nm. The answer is 7.56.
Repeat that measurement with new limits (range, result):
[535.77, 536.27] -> 8.54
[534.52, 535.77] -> 8.04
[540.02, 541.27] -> 7.07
